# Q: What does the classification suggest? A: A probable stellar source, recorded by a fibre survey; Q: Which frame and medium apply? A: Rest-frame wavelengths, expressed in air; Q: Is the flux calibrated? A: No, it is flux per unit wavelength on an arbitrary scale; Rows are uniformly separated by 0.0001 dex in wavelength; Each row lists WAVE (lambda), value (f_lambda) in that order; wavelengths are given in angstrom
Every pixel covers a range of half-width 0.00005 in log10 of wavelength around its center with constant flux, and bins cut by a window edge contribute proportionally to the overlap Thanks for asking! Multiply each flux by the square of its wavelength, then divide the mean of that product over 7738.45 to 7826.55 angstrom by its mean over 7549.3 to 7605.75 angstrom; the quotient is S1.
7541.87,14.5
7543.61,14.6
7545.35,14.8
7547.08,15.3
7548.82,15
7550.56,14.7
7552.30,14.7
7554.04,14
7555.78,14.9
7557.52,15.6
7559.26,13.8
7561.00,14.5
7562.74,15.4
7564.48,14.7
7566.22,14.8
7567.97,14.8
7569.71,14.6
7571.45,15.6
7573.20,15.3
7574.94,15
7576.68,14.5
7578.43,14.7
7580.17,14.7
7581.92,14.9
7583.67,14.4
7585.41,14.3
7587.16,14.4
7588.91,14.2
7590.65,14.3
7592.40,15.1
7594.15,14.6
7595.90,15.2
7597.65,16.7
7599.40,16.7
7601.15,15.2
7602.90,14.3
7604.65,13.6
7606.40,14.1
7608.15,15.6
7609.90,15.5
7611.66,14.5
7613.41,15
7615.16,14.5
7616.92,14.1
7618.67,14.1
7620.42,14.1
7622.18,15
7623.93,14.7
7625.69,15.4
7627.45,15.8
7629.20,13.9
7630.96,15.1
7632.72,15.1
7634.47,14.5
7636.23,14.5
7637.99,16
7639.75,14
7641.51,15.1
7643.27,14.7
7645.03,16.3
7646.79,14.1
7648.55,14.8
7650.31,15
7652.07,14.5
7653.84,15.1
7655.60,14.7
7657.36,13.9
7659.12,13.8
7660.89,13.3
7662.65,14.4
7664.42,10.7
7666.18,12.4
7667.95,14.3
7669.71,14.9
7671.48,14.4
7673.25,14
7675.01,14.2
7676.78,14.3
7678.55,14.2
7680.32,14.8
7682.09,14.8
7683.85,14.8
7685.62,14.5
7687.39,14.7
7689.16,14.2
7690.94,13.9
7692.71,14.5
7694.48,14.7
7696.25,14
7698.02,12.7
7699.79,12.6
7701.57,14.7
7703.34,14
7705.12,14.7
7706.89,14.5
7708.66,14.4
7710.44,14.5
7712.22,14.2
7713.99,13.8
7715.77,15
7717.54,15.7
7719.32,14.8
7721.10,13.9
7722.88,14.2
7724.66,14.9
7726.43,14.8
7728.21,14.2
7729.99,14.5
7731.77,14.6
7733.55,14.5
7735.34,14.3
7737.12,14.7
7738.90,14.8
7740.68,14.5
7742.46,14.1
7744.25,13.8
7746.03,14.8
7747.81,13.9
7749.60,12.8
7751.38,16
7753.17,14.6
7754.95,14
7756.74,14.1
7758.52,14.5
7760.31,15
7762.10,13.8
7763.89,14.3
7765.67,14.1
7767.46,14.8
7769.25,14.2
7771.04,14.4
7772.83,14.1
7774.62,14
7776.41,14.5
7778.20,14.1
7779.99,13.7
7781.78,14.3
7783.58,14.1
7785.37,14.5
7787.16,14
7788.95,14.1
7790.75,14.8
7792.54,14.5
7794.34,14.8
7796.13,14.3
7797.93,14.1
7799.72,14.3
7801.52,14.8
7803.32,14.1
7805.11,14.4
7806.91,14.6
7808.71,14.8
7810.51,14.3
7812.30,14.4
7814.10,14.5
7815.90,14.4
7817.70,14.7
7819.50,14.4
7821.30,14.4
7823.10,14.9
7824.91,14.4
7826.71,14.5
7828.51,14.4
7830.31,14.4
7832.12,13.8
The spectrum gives 1.0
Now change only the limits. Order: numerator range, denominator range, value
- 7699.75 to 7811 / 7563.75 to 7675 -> 1.02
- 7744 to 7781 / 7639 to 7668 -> 1.04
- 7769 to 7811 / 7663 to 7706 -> 1.05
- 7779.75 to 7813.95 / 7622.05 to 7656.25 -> 1.00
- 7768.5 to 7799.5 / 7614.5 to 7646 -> 1.00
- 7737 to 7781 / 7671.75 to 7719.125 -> 1.01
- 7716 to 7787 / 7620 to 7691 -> 1.02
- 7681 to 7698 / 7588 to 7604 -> 0.97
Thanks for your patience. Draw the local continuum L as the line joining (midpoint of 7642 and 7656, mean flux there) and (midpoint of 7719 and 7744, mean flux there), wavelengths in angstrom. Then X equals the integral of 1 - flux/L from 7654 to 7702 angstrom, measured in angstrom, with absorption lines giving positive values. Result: 2.4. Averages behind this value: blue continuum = 14.9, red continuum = 14.5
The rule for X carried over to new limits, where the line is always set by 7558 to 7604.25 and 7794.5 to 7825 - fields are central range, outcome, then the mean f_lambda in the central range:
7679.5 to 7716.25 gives 1.0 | 14.3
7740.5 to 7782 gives 0.8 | 14.3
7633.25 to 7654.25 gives -0.2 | 14.9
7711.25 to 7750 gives 0.5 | 14.4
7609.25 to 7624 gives 0.2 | 14.6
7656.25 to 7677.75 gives 1.4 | 13.7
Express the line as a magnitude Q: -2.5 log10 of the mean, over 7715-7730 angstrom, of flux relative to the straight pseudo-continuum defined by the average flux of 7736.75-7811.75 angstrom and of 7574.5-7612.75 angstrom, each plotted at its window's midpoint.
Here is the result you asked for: -0.014 mag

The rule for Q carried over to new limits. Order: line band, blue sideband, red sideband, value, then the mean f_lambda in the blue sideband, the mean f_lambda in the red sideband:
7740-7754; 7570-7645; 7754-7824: 0.013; 14.8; 14.4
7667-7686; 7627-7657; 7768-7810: 0.020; 14.9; 14.3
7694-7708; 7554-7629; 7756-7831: 0.046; 14.8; 14.4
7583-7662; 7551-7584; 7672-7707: -0.016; 14.8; 14.2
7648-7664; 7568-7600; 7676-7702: 0.013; 14.9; 14.2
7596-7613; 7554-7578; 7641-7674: -0.040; 14.8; 14.2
